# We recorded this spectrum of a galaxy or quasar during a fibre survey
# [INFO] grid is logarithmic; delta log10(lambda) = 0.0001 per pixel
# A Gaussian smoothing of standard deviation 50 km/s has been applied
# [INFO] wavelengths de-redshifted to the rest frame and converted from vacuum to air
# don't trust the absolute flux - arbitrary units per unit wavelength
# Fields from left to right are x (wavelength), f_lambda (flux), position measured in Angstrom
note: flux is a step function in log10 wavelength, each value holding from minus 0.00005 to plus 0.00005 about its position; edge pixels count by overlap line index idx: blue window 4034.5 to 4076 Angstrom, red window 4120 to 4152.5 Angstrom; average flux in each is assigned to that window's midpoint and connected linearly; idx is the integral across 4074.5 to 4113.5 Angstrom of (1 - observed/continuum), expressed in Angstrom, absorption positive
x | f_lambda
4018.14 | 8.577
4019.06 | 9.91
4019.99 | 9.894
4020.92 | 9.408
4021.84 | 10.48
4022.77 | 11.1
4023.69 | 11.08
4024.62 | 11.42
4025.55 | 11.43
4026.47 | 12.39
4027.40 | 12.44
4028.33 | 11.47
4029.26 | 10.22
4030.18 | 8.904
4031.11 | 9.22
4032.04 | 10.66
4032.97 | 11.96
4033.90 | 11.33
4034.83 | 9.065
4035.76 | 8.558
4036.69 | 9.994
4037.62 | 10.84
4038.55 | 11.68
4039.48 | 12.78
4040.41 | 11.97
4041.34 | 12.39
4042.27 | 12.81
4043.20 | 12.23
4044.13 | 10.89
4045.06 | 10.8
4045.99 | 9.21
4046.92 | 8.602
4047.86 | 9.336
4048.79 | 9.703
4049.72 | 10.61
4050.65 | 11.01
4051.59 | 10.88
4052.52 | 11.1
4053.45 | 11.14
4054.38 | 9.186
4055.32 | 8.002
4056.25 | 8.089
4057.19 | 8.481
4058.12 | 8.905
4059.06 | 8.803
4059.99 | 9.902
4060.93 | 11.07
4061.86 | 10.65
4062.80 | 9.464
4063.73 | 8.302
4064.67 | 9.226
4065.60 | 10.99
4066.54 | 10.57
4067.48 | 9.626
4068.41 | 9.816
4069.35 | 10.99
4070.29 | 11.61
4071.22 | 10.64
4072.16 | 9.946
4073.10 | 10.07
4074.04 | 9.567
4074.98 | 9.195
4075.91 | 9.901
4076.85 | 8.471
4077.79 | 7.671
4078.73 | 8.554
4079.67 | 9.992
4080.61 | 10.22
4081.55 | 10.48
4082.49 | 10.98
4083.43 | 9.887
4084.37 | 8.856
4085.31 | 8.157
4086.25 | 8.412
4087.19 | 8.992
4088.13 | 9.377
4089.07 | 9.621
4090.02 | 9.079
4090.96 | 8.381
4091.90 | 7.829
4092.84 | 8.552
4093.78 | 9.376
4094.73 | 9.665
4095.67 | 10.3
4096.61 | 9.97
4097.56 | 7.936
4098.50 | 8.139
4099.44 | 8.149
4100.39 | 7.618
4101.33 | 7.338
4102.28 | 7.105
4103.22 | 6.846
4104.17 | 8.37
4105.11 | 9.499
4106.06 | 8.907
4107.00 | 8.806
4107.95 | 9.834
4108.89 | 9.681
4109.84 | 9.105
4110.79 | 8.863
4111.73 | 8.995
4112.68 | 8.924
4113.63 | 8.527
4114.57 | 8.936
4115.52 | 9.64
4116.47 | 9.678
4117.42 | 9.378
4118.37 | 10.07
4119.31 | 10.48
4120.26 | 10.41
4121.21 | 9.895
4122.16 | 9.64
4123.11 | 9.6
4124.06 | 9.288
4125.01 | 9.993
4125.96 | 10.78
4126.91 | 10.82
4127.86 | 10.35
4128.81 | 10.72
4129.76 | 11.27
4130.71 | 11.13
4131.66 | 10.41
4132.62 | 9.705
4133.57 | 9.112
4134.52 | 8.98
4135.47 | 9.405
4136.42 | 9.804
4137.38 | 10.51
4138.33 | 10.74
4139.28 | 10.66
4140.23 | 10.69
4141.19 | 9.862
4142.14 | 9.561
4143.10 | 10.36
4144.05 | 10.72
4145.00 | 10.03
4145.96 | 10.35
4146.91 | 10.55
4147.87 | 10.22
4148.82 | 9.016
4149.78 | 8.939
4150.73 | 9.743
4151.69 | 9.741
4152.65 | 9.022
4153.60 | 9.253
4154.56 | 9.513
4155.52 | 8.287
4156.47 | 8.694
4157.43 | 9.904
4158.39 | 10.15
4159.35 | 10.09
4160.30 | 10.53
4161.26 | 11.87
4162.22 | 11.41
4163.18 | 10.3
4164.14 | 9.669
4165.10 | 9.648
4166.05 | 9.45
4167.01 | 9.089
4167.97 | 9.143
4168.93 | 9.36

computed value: 4.7 Angstrom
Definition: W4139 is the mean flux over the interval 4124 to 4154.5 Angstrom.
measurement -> 10.1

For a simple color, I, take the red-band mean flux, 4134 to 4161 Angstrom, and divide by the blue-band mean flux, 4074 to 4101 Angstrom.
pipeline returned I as 1.09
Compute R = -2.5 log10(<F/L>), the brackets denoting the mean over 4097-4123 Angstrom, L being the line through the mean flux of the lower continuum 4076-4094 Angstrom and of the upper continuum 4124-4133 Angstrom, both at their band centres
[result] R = 0.115 mag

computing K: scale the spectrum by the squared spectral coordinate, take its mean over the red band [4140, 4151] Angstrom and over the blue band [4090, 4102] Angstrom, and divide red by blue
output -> 1.19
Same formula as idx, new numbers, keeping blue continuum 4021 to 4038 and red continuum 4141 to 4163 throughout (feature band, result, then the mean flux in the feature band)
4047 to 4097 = 3.8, 9.61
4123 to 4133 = -0.3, 10.4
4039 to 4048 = -0.5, 11.2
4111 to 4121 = 0.6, 9.5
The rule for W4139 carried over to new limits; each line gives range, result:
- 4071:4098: 9.3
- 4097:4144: 9.49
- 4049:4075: 9.93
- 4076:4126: 9.11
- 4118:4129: 10.2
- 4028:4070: 10.3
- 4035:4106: 9.63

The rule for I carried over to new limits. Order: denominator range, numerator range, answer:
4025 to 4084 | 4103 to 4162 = 0.96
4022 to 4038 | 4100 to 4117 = 0.81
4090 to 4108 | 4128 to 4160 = 1.16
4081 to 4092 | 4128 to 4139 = 1.10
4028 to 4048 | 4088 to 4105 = 0.80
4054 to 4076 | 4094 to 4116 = 0.90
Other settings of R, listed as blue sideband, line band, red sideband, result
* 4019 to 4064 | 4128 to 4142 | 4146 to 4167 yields -0.03 mag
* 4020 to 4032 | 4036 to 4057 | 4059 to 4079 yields -0.02 mag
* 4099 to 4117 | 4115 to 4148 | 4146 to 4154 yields -0.11 mag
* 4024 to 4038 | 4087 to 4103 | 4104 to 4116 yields 0.09 mag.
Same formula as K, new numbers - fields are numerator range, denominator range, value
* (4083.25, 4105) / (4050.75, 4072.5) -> 0.88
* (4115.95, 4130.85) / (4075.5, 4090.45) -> 1.12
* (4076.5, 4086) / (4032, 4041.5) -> 0.87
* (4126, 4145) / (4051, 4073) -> 1.07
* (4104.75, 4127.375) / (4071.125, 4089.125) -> 1.03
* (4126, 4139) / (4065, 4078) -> 1.06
